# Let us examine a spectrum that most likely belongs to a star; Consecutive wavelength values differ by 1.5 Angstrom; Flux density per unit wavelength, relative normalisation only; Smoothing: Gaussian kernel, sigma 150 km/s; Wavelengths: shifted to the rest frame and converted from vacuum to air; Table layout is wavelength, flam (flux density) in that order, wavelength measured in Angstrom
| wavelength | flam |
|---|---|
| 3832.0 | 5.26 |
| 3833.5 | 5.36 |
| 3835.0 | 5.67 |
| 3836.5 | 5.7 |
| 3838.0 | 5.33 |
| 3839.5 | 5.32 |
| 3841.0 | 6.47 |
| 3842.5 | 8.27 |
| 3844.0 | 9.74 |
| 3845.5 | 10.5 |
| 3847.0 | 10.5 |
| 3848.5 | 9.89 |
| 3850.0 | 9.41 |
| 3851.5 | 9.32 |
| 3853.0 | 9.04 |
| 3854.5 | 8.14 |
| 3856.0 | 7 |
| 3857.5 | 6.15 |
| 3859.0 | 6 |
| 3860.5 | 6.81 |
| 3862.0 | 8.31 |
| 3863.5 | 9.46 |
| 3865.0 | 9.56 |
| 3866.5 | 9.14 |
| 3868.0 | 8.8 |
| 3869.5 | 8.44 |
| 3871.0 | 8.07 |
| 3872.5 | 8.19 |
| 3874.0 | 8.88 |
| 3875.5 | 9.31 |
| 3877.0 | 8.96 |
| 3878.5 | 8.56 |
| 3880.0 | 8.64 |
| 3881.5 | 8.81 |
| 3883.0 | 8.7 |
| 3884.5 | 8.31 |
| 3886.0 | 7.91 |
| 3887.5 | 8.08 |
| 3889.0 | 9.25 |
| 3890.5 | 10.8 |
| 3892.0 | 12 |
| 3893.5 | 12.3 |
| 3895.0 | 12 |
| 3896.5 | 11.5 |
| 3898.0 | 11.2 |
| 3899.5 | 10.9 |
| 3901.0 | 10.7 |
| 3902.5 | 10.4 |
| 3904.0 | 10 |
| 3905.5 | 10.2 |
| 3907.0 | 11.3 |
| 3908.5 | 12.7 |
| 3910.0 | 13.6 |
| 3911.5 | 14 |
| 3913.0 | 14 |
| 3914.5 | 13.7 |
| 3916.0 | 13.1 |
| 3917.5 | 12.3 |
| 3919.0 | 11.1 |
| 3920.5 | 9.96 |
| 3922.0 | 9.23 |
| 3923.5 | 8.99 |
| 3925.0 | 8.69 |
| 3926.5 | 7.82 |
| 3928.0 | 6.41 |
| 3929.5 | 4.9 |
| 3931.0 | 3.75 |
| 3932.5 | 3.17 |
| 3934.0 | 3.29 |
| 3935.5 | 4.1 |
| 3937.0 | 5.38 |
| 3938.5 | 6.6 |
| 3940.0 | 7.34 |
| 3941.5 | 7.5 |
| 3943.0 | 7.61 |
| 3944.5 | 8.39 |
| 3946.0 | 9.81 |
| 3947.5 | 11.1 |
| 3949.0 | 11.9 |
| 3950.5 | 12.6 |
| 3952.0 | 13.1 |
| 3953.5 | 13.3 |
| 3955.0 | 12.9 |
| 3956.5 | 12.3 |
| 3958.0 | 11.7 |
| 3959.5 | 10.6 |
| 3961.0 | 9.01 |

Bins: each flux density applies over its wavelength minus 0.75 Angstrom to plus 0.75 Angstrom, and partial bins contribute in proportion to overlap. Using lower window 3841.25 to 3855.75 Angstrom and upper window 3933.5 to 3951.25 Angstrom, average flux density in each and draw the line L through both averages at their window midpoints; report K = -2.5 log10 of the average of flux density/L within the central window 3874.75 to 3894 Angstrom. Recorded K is -0.07 mag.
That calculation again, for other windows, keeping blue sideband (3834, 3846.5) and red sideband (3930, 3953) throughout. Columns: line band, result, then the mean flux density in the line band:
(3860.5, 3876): -0.19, 8.71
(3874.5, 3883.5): -0.20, 8.84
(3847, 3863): -0.13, 8.15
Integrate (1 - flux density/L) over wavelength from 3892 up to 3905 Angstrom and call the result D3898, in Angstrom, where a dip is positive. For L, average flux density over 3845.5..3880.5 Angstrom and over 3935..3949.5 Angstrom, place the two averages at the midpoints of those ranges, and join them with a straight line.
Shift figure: -4.4 Angstrom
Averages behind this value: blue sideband 8.59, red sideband 7.97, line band 11.2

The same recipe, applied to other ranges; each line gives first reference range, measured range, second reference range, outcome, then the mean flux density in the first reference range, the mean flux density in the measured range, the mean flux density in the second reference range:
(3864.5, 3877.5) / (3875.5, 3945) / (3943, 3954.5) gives 4.26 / 8.8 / 9.31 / 11.2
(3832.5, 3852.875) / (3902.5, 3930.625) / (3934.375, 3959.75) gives -4.54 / 7.81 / 10.6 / 9.67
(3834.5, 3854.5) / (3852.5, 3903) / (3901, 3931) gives 0.73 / 8.12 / 9.12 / 10.5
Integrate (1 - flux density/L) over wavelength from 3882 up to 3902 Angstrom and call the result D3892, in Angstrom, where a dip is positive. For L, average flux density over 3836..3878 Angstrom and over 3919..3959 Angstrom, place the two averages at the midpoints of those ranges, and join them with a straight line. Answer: -4.4 Angstrom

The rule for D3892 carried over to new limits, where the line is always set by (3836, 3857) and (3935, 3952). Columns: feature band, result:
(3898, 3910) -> -3.7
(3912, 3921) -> -4.2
